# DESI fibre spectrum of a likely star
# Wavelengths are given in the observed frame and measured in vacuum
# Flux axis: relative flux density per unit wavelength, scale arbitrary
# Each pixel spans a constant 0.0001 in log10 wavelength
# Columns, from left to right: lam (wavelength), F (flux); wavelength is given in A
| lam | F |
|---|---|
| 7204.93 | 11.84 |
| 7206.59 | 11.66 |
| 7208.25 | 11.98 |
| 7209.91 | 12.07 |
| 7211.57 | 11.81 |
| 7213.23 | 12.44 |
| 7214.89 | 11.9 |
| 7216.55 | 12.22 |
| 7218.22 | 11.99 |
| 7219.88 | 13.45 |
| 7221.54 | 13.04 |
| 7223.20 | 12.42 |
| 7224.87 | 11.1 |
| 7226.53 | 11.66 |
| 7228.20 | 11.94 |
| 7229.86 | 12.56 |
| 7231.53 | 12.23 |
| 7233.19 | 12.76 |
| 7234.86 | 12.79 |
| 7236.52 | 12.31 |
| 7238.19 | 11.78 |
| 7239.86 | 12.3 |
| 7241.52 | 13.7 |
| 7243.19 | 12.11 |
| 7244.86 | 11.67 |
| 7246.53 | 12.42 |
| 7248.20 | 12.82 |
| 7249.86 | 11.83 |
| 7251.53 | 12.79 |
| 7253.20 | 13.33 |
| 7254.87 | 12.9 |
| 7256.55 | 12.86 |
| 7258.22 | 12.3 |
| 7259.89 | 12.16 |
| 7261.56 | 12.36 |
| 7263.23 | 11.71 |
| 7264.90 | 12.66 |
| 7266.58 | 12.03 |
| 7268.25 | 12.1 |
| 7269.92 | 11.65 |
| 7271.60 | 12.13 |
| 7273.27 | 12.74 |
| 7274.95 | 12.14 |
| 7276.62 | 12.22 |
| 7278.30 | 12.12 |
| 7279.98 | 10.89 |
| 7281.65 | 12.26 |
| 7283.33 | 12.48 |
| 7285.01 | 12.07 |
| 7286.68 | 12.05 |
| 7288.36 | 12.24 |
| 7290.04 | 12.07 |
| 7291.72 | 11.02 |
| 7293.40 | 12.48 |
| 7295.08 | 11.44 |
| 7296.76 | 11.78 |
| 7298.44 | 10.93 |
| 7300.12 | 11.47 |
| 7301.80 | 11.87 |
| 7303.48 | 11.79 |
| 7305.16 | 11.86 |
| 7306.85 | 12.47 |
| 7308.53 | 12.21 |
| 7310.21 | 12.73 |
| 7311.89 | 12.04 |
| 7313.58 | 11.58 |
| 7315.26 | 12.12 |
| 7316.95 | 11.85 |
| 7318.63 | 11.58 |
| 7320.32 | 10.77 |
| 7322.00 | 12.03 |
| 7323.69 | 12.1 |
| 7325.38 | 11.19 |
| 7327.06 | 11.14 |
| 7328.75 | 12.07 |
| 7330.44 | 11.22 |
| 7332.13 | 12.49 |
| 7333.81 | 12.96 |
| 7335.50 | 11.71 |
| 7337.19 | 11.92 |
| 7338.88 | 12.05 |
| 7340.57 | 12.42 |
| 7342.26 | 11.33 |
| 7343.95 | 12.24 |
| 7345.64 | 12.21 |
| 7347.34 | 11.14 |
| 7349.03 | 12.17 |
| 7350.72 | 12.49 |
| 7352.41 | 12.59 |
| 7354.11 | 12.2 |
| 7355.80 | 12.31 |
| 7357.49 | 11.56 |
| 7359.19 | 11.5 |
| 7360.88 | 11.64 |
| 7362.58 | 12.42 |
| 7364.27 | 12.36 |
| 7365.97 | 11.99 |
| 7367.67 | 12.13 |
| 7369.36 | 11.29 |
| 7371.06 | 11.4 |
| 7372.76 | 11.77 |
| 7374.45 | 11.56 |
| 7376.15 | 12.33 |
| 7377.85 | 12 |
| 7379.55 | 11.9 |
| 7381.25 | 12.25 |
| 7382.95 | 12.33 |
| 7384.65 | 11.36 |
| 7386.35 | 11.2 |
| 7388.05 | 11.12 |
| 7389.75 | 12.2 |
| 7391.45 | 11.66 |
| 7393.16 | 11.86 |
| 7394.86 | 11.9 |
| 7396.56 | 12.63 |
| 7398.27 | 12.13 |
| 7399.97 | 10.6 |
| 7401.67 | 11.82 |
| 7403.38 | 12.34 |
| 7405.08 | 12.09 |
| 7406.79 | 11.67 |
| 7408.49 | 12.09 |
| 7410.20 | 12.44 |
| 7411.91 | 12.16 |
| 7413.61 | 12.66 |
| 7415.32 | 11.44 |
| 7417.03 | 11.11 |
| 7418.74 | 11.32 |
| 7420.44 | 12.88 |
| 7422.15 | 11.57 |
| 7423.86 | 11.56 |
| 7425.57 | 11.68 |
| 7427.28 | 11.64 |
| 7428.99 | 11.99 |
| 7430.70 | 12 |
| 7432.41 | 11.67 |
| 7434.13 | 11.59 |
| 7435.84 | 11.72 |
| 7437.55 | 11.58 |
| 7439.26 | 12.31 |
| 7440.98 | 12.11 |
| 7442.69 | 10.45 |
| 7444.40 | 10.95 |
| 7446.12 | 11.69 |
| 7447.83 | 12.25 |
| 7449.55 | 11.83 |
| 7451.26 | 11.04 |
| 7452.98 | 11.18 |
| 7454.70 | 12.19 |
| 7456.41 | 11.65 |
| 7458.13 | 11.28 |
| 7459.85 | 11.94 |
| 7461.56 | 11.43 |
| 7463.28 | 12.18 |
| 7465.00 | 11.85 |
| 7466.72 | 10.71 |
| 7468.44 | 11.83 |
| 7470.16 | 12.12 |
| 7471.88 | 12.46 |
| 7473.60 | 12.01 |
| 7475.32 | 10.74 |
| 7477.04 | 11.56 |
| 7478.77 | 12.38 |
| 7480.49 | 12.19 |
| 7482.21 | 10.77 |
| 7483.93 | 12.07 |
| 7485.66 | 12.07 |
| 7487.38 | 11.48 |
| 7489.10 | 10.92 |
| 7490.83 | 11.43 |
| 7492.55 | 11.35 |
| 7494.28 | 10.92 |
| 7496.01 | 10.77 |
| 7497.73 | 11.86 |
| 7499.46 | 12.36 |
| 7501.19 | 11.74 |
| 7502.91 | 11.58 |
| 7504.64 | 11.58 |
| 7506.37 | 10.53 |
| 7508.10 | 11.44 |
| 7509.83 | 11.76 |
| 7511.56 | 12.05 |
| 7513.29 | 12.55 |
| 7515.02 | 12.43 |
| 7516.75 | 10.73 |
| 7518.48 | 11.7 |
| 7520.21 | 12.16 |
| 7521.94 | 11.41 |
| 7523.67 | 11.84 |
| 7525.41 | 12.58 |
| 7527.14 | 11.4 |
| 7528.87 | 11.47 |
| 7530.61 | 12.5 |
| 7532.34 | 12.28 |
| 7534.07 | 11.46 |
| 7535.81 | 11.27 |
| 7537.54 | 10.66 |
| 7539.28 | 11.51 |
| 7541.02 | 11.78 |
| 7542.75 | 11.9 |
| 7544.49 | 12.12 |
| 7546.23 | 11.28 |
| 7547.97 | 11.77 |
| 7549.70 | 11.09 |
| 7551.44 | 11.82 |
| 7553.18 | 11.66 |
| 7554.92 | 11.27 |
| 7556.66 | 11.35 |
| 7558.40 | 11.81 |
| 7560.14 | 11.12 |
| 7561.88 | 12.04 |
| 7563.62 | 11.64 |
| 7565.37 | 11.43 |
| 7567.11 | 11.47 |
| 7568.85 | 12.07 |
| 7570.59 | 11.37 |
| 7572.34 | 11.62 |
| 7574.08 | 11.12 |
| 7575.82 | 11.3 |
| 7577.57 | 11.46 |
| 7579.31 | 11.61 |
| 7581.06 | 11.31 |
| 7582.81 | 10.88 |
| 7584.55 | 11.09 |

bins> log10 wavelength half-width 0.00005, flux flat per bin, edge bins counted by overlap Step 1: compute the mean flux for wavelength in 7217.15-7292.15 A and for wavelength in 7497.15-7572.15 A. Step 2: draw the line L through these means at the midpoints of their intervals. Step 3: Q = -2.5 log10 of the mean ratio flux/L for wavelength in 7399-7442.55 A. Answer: 0.01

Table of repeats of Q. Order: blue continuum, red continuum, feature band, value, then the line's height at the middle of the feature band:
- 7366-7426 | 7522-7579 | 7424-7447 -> 0.01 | 11.8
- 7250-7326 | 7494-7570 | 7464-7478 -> 0.01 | 11.7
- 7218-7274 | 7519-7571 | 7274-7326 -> 0.03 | 12.2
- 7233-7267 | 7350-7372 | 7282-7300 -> 0.04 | 12.3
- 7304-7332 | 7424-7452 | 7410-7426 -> -0.02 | 11.7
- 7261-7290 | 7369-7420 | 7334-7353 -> -0.01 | 12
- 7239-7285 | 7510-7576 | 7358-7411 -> 0.01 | 12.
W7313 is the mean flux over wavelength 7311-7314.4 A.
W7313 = 11.8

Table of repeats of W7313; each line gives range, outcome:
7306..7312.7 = 12.4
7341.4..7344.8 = 11.8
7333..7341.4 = 12.2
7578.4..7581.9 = 11.5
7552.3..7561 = 11.4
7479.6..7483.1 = 11.5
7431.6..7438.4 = 11.6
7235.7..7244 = 12.4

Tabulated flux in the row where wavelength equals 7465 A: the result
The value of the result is 11.85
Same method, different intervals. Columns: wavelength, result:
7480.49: 12.19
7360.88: 11.64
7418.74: 11.32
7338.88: 12.05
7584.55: 11.09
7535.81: 11.27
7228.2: 11.94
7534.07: 11.46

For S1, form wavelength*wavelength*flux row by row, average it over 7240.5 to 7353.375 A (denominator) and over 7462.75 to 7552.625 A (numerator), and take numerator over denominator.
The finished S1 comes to 1.0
